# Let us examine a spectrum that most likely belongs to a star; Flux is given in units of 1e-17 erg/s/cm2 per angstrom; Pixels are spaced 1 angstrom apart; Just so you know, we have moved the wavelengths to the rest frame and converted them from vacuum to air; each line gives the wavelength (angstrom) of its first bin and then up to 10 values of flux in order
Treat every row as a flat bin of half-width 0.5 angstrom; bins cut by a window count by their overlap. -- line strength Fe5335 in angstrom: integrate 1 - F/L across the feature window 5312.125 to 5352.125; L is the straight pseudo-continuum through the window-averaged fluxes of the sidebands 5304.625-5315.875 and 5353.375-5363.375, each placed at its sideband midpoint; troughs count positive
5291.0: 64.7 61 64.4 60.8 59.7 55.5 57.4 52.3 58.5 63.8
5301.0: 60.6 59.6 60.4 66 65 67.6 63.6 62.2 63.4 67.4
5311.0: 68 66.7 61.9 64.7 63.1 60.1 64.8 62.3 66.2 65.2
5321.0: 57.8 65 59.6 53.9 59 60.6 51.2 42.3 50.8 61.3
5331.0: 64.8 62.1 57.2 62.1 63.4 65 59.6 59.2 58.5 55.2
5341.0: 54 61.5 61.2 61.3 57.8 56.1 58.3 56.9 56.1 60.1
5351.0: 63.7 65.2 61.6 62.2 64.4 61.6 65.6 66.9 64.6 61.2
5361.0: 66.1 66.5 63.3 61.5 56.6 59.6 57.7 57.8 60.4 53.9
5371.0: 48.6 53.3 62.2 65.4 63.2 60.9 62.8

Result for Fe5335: 2.94 angstrom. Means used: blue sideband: 64.7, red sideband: 64.2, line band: 59.7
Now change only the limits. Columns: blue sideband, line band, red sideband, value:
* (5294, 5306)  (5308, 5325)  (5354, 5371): -0.7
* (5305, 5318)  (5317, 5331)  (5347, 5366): 1.2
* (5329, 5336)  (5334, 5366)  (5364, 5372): -1.2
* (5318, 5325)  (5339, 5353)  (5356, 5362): 1.0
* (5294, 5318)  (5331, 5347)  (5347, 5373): 0.4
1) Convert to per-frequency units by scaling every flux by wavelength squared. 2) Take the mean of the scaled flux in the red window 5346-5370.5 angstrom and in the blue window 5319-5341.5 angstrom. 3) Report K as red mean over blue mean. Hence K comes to 1.05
